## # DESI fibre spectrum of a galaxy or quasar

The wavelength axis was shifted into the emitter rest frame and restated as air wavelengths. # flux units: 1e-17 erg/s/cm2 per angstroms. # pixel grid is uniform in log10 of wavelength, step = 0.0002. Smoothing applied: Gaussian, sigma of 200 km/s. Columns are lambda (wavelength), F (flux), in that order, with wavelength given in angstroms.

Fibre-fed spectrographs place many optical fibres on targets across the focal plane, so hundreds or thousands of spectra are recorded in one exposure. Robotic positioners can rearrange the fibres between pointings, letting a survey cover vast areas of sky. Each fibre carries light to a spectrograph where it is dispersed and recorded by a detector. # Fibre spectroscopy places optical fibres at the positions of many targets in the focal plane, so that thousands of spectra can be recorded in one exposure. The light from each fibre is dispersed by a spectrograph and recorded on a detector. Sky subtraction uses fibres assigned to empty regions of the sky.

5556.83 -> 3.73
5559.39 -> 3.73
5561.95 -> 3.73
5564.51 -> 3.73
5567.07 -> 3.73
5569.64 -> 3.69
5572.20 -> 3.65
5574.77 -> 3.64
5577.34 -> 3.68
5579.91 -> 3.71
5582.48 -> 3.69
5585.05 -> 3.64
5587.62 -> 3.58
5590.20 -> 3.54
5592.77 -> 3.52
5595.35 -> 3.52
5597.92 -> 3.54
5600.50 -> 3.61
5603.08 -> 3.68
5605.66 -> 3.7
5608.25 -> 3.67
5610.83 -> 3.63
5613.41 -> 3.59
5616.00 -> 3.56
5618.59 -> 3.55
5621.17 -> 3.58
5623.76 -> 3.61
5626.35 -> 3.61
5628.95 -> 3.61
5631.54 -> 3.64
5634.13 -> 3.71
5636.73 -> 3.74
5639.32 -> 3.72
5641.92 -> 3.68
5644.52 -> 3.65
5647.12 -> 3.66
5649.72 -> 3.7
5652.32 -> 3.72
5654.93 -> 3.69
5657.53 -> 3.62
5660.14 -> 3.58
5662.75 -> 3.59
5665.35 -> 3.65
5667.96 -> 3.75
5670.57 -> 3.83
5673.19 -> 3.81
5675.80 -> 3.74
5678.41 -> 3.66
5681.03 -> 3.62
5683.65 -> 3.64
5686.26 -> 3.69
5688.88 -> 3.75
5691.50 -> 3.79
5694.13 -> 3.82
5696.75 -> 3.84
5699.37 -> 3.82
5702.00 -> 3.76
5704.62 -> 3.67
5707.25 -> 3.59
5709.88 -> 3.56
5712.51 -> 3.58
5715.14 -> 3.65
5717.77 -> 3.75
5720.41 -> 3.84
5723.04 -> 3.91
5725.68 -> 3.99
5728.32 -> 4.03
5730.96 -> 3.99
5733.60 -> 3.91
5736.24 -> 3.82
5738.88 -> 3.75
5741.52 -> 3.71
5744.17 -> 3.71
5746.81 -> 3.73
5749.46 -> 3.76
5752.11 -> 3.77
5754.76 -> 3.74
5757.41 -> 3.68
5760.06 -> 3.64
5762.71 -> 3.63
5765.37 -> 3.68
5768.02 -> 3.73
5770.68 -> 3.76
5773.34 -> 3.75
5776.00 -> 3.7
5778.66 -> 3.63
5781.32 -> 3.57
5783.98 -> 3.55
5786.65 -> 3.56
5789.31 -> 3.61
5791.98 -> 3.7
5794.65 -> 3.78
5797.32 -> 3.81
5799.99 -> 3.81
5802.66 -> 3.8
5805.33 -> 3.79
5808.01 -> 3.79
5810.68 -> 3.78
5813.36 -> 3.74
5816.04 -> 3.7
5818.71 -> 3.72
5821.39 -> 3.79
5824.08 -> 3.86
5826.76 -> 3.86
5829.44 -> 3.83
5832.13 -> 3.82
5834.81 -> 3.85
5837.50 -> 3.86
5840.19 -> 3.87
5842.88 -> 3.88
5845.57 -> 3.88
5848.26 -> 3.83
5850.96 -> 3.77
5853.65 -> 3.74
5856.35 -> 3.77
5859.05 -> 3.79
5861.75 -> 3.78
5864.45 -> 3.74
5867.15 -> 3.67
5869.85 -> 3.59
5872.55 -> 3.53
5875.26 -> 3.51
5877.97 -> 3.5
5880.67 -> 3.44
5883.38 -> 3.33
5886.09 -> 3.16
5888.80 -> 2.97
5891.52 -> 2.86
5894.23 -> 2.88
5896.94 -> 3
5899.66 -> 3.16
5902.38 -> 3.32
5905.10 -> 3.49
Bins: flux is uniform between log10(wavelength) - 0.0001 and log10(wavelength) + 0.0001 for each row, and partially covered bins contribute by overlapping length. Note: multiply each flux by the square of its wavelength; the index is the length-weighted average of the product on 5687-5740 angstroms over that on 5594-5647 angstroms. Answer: 1.1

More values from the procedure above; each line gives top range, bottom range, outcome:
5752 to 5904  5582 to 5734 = 1.04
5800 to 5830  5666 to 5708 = 1.06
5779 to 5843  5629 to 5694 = 1.07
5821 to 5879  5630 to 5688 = 1.09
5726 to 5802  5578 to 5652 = 1.08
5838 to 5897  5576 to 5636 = 1.07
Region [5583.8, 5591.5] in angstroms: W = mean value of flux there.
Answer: 3.59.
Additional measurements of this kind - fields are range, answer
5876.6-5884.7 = 3.42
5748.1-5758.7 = 3.74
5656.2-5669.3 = 3.64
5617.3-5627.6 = 3.59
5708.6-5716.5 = 3.6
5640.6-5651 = 3.67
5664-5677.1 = 3.76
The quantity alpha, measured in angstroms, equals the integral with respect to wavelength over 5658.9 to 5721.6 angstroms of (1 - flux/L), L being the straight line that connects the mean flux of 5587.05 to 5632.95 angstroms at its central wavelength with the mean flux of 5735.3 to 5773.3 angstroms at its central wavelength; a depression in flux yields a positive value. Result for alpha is -0.7 angstroms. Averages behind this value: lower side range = 3.6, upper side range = 3.72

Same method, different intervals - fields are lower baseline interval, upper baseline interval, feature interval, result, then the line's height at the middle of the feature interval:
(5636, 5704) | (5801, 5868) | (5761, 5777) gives 0.2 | 3.76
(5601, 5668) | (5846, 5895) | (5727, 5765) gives -2.0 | 3.58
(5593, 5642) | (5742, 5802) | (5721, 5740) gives -1.2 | 3.68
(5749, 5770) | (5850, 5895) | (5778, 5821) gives -1.1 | 3.62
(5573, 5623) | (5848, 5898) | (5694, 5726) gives -1.7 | 3.55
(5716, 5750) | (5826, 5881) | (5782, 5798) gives 0.6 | 3.79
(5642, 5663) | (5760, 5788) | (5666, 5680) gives -0.4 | 3.66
